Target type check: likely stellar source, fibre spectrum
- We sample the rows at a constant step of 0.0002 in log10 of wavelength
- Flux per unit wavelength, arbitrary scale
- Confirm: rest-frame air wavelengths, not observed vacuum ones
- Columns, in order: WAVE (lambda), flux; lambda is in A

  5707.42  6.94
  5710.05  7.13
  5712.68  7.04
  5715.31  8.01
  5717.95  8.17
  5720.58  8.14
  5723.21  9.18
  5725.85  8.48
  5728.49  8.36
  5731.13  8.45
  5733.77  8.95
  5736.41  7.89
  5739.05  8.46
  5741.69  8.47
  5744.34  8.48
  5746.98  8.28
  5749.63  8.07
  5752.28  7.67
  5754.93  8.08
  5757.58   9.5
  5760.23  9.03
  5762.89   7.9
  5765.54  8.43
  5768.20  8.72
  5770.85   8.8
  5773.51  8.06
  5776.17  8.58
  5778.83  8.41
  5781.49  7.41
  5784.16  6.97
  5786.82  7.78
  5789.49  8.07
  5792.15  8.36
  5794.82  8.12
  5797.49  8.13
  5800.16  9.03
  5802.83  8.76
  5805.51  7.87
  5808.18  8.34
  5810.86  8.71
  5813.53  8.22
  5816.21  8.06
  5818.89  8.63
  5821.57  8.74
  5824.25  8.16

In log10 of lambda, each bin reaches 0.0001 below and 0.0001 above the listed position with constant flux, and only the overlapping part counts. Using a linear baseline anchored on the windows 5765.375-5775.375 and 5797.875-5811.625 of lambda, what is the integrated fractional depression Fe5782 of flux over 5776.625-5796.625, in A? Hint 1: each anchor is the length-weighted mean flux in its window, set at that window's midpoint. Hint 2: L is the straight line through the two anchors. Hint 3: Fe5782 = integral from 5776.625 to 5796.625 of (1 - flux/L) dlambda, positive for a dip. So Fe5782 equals 1.4 A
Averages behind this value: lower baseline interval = 8.52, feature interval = 7.91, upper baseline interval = 8.5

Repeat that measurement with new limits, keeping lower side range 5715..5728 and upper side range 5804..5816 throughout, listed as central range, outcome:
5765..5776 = -0.2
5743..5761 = -0.1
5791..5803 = -0.2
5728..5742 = -0.1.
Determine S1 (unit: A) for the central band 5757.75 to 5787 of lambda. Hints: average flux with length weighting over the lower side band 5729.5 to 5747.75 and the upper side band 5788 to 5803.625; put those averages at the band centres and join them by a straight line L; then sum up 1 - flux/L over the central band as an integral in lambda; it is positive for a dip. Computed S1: 0.5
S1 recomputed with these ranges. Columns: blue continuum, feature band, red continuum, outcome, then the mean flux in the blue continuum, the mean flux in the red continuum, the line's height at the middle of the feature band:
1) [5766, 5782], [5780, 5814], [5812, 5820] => 0.8 A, 8.38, 8.31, 8.34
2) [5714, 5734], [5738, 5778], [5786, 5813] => -0.2 A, 8.44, 8.32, 8.39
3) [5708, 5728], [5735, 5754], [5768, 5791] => -0.4 A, 7.99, 8.06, 8.02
